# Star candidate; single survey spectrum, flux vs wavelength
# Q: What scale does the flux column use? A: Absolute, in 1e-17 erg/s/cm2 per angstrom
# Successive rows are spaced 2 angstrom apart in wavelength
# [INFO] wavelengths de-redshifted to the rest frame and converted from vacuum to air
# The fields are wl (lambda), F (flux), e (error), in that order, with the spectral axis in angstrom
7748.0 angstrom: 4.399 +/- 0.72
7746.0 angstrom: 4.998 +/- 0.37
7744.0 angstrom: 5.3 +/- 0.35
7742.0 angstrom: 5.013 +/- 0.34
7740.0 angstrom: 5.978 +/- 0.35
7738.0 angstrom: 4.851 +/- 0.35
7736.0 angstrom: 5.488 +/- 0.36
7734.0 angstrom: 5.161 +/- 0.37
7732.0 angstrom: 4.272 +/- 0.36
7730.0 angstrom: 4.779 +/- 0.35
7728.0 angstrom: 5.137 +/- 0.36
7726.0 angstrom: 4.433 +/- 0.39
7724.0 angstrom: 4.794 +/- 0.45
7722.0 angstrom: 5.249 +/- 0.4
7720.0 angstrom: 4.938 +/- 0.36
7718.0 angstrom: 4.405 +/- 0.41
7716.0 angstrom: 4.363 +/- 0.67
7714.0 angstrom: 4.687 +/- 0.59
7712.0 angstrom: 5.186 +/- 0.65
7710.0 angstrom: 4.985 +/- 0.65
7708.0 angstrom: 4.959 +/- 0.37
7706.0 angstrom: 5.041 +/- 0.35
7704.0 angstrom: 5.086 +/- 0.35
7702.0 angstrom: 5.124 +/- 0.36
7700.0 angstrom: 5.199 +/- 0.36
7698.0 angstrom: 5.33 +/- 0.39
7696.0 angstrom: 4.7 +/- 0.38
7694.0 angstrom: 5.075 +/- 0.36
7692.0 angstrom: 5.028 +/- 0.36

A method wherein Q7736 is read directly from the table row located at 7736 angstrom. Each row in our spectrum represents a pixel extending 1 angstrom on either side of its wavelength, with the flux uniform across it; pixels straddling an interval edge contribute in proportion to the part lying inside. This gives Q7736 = 5.488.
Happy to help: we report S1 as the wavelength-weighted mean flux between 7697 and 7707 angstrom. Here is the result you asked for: 5.16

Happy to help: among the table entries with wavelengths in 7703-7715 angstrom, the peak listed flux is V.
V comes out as 5.186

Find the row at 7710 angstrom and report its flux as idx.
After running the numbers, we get 4.985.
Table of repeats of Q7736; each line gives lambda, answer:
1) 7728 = 5.137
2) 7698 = 5.33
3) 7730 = 4.779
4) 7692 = 5.028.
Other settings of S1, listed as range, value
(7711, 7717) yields 4.75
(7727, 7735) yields 4.84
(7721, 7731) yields 4.88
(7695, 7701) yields 5.08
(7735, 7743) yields 5.33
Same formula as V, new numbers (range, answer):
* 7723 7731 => 5.137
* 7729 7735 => 5.161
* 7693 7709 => 5.33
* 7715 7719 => 4.405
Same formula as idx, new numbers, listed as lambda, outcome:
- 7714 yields 4.687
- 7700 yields 5.199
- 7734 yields 5.161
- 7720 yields 4.938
